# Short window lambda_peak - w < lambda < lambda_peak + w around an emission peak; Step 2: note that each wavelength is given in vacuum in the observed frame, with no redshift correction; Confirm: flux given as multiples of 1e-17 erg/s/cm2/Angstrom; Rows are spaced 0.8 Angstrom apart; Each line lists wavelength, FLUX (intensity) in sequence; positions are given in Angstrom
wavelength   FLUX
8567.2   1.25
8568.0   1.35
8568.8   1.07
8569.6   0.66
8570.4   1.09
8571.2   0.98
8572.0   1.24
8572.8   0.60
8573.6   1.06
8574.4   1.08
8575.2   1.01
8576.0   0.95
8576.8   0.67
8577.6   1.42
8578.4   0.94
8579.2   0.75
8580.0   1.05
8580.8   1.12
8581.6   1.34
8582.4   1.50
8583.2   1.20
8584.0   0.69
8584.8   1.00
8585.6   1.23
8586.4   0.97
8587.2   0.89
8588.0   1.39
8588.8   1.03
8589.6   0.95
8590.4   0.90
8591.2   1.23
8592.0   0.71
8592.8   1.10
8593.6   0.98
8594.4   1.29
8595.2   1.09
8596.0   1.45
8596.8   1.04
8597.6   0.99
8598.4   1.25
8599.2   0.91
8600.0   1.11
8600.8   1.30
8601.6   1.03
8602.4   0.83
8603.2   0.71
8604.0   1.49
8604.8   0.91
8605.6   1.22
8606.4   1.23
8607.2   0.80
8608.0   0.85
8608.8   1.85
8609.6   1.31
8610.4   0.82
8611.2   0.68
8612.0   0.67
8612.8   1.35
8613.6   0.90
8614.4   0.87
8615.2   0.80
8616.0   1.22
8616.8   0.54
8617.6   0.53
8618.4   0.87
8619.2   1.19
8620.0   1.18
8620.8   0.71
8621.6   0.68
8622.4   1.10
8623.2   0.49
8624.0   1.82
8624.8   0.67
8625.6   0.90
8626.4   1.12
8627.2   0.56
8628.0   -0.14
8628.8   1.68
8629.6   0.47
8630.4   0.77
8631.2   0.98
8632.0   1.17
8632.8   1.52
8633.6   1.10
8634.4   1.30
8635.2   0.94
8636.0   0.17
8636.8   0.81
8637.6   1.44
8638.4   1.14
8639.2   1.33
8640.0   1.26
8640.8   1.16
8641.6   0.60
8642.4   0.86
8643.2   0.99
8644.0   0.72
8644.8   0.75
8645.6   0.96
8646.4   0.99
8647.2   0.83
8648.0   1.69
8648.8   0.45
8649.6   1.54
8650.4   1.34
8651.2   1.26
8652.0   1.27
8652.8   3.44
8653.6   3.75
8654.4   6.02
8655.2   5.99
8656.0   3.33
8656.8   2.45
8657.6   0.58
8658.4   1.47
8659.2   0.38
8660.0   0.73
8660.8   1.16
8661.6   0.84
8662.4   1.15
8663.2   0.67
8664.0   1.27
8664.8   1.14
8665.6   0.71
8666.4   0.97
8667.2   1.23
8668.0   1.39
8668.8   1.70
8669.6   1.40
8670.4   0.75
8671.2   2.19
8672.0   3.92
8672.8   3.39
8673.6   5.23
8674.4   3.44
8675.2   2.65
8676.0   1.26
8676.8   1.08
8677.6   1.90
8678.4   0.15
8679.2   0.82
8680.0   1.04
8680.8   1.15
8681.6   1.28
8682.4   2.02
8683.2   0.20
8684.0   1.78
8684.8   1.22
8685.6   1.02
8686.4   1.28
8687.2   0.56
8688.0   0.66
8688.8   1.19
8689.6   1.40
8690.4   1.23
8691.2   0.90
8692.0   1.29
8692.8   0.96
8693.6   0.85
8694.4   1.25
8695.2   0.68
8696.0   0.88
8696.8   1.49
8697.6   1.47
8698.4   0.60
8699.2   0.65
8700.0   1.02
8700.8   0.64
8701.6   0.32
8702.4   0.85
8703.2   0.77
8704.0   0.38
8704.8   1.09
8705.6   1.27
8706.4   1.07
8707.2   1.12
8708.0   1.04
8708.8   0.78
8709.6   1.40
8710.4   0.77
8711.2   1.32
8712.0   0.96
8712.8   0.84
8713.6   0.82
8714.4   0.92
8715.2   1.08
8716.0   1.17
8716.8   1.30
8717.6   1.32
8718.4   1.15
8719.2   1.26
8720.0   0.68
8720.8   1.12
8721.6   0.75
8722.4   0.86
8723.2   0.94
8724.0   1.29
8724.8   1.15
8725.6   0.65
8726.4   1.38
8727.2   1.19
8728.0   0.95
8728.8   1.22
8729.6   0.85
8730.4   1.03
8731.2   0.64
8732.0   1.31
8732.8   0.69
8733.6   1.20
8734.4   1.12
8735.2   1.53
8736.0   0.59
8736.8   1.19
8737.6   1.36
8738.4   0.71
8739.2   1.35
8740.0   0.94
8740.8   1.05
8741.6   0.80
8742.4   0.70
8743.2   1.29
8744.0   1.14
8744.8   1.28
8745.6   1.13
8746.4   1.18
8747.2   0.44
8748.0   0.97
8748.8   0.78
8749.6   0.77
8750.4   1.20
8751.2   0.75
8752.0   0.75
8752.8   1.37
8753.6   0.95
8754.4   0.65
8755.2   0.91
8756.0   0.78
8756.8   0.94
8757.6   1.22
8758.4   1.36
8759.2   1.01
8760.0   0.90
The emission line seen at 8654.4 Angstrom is [S II]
